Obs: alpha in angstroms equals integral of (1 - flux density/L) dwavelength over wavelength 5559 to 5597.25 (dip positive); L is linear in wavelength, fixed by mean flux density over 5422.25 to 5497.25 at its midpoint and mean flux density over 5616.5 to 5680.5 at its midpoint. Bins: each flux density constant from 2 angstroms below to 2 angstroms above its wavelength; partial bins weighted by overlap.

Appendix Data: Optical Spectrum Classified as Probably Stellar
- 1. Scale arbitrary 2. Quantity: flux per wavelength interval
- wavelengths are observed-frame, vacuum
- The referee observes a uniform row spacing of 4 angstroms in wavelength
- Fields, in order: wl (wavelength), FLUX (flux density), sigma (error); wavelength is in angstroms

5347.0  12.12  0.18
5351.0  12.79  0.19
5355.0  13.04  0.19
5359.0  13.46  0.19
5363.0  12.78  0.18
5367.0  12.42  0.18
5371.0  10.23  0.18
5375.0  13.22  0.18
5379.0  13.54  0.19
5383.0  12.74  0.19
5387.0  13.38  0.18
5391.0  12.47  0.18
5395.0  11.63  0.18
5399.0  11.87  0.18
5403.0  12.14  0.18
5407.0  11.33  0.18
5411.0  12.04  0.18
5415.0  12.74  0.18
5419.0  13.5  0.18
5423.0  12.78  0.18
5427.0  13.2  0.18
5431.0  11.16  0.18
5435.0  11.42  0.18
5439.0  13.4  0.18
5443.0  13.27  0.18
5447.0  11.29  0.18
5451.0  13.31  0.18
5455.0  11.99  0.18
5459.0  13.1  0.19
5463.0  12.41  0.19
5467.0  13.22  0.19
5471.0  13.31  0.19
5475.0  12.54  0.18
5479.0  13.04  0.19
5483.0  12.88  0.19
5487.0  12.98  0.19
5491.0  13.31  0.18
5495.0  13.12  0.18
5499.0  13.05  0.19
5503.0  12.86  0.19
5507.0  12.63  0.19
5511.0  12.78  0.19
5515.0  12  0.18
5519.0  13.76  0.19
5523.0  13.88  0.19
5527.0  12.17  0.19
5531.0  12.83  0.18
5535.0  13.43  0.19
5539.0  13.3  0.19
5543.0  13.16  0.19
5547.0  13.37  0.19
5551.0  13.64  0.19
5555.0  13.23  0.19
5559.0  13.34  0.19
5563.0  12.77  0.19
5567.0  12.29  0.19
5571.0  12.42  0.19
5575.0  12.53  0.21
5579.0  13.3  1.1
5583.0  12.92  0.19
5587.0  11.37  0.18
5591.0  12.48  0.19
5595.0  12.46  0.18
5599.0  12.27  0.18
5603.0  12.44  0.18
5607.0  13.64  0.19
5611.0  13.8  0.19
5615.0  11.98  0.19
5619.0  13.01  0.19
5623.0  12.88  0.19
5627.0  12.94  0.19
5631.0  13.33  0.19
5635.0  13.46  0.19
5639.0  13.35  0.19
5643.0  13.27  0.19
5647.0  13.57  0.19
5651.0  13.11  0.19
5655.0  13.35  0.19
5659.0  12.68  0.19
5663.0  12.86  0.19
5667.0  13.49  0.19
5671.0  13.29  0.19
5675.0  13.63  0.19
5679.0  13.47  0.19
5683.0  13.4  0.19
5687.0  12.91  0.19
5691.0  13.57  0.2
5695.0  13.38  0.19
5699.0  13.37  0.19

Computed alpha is 1.4 angstroms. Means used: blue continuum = 12.7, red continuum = 13.2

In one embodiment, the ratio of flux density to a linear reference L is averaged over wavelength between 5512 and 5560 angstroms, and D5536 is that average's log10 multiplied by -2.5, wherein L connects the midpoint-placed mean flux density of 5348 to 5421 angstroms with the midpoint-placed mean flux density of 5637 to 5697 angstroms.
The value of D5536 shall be -0.02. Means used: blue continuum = 12.5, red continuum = 13.3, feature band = 13.2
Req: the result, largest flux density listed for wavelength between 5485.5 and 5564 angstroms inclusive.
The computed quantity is 13.88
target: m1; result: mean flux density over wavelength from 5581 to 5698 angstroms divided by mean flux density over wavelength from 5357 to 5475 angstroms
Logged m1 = 1.04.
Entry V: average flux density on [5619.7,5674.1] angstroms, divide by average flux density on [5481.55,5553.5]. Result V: 1.0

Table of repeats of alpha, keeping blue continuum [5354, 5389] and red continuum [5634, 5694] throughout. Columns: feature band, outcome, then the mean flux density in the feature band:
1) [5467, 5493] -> -0.2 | 13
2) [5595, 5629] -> 0.9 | 12.8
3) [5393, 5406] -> 1.0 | 11.8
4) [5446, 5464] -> 0.6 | 12.5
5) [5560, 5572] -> 0.5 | 12.6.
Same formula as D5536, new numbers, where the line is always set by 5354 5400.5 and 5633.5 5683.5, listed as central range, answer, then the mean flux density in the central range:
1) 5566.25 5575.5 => 0.06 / 12.4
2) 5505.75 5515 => 0.03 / 12.6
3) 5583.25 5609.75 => 0.05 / 12.5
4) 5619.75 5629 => 0.02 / 12.9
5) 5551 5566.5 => -0.01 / 13.1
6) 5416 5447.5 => 0.01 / 12.6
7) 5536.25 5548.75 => -0.02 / 13.3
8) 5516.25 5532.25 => -0.01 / 13.1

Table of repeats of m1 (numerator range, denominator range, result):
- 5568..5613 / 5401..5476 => 1.01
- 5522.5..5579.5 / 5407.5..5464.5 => 1.04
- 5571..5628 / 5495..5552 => 0.97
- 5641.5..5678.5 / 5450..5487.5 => 1.03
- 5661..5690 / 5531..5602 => 1.04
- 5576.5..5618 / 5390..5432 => 1.03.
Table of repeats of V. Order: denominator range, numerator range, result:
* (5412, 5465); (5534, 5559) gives 1.06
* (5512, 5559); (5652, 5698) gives 1.01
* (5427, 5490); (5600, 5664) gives 1.04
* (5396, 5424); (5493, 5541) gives 1.06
